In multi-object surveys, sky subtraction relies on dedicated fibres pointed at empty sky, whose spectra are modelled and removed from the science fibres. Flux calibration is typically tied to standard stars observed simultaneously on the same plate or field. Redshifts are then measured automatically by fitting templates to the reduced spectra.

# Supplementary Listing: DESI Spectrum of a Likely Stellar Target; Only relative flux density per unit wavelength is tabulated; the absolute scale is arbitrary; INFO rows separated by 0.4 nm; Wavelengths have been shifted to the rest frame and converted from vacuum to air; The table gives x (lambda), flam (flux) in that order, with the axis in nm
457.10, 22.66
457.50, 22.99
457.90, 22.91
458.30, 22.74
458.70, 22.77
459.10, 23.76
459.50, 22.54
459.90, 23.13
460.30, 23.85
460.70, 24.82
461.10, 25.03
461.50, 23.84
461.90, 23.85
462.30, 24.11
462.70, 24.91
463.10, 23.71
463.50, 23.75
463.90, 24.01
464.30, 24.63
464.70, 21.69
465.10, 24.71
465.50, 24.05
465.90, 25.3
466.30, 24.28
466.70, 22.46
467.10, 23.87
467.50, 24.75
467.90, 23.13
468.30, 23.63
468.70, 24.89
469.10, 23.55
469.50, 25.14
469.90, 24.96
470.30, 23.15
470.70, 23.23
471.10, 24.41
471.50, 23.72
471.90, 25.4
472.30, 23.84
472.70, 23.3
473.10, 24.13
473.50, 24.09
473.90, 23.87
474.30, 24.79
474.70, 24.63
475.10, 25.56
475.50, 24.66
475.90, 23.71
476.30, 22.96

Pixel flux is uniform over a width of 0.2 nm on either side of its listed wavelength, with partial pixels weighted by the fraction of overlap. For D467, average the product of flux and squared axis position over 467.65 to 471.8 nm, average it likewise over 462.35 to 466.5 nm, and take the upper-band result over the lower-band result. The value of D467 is 1.0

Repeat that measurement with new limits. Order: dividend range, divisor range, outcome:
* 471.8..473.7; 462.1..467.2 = 1.04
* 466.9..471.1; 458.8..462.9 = 1.04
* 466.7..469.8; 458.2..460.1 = 1.09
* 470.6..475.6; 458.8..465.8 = 1.06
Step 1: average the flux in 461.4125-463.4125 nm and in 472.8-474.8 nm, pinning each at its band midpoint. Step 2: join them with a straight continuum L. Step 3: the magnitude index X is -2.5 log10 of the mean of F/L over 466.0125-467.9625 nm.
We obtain 0.02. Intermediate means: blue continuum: 24.1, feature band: 23.8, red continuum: 24.2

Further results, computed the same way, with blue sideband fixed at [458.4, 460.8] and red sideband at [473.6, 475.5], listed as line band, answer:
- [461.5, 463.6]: -0.019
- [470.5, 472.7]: 0.017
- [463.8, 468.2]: 0.002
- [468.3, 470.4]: -0.004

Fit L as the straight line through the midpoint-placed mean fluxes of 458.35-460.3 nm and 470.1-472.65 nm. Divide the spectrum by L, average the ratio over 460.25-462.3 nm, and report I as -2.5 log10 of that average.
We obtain -0.05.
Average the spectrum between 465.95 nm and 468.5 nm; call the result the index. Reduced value 23.8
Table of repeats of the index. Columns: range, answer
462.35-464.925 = 23.8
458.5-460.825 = 23.4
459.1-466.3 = 24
